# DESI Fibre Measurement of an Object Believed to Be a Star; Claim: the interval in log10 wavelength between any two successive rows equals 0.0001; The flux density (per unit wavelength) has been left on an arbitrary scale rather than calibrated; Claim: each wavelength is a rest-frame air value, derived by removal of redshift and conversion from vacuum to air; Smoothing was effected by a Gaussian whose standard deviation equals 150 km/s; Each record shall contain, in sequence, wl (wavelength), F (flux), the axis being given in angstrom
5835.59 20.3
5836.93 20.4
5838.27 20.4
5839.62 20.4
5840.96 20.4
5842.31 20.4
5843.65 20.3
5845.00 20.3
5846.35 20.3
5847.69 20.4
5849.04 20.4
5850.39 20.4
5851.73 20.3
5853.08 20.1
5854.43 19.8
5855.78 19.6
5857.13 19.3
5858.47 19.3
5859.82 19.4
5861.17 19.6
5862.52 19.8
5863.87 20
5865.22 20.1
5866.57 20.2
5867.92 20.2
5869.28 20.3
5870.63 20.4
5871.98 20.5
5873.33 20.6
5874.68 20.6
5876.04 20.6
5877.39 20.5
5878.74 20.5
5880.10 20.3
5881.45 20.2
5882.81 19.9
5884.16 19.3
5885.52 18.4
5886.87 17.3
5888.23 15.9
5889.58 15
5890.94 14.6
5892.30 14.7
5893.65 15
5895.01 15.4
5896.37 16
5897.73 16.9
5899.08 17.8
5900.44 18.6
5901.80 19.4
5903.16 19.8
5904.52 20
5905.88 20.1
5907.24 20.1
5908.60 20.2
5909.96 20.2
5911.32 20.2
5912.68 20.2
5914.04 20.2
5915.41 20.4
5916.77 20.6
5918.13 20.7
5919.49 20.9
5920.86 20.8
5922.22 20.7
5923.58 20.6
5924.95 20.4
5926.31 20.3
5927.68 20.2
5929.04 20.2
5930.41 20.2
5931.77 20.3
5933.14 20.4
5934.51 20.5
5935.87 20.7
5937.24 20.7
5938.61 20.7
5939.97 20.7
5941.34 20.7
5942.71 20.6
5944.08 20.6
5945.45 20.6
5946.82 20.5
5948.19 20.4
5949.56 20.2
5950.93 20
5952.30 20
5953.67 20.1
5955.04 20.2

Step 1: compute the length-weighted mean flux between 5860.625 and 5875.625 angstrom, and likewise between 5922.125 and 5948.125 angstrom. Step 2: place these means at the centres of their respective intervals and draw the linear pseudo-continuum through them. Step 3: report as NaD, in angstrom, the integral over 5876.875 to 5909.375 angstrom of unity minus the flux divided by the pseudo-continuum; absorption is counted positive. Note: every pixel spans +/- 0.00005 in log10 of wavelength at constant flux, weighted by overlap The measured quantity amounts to 3.46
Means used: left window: 20.2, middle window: 18.2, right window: 20.5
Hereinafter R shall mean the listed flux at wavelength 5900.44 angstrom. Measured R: 18.6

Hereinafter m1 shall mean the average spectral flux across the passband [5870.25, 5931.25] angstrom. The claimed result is 19.2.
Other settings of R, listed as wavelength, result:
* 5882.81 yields 19.9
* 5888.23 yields 15.9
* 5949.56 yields 20.2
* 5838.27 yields 20.4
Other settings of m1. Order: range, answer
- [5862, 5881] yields 20.3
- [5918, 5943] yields 20.5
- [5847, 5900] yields 19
